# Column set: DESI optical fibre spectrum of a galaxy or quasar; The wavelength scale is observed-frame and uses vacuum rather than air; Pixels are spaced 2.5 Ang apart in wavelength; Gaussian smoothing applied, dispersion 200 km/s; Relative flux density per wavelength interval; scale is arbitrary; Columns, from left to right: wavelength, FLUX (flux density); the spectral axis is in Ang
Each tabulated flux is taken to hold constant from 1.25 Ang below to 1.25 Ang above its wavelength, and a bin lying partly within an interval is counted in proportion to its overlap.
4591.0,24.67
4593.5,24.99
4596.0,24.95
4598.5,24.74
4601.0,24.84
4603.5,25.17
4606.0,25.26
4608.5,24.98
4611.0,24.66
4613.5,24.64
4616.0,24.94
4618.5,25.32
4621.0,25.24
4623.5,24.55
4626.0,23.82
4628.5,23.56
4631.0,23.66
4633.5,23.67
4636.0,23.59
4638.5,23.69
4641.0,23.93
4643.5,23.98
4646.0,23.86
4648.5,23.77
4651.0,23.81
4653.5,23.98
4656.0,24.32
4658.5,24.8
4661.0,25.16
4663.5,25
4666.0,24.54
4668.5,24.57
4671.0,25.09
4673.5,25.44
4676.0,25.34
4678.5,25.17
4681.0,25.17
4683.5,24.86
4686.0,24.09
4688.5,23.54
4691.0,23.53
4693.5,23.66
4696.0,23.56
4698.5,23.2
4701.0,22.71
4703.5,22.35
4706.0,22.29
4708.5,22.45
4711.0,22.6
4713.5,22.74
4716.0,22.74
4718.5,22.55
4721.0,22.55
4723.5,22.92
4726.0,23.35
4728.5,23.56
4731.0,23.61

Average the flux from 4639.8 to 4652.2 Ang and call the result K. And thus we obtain 23.9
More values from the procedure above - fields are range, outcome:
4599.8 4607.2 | 25.1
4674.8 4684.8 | 25.1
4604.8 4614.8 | 24.9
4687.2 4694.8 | 23.6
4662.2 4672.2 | 24.8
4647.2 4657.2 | 24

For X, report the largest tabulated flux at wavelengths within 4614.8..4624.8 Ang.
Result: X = 25.32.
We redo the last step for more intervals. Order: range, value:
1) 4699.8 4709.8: 22.71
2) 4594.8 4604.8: 25.17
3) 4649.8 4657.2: 24.32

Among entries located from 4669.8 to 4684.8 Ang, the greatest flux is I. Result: 25.44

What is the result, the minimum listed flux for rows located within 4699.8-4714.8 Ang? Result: 22.29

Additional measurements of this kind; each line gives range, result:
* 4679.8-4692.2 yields 23.53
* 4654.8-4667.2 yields 24.32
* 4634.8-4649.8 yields 23.59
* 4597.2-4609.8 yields 24.74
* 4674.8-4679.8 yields 25.17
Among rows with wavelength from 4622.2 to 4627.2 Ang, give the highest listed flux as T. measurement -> 24.55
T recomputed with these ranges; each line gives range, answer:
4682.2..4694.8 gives 24.86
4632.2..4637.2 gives 23.67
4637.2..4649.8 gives 23.98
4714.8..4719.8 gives 22.74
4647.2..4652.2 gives 23.81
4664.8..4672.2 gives 25.09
